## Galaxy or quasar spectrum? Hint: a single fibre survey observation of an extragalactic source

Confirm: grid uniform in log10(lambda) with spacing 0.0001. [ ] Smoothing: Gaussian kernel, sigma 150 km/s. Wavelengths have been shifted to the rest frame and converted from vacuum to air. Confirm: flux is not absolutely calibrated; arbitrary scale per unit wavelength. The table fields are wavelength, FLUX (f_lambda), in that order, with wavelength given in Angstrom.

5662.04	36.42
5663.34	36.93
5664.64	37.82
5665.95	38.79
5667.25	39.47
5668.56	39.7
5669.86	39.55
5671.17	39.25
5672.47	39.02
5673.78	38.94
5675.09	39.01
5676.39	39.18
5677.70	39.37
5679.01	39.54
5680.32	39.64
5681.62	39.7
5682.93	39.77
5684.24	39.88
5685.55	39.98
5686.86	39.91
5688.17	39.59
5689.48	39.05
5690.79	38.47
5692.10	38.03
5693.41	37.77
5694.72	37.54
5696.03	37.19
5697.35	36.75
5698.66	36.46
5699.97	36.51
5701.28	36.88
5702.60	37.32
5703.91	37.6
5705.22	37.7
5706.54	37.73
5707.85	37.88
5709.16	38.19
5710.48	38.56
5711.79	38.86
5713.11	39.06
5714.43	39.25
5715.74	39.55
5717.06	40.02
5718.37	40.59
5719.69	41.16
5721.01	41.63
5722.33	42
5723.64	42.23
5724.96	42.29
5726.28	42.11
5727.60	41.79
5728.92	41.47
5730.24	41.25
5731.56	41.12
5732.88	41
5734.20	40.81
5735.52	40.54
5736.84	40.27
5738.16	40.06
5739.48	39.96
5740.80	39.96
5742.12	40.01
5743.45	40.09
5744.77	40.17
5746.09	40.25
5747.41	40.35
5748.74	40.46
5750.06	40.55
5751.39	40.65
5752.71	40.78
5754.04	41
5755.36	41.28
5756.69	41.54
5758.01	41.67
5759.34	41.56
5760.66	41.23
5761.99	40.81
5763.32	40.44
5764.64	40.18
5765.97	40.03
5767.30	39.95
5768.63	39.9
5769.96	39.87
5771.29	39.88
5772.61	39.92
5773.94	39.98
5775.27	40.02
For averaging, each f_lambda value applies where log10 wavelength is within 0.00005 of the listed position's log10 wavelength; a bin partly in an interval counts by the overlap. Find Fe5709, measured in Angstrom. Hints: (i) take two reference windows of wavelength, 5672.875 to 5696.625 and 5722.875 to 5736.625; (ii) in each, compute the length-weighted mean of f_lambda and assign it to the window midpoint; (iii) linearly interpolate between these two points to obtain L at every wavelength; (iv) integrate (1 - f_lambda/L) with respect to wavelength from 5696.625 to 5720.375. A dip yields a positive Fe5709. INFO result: 1.2 Angstrom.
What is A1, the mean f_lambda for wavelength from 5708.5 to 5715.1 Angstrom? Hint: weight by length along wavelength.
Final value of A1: 38.8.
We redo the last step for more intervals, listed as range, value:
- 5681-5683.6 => 39.7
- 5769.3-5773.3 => 40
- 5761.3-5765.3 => 40.5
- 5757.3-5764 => 41.2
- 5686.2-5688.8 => 39.7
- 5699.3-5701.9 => 36.8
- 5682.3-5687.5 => 39.9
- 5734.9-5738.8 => 40.3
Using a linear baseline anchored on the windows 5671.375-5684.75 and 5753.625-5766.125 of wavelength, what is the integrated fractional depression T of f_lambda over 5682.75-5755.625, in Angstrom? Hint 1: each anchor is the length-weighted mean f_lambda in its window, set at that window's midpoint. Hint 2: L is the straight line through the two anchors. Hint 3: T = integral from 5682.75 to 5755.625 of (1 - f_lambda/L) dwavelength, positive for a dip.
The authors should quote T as 1.0 Angstrom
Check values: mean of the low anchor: 39.4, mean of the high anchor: 41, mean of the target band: 39.7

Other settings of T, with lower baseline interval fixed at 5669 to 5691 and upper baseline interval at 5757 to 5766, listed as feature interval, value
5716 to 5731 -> -0.4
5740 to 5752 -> 0.1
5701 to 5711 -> 0.5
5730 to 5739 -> -0.1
